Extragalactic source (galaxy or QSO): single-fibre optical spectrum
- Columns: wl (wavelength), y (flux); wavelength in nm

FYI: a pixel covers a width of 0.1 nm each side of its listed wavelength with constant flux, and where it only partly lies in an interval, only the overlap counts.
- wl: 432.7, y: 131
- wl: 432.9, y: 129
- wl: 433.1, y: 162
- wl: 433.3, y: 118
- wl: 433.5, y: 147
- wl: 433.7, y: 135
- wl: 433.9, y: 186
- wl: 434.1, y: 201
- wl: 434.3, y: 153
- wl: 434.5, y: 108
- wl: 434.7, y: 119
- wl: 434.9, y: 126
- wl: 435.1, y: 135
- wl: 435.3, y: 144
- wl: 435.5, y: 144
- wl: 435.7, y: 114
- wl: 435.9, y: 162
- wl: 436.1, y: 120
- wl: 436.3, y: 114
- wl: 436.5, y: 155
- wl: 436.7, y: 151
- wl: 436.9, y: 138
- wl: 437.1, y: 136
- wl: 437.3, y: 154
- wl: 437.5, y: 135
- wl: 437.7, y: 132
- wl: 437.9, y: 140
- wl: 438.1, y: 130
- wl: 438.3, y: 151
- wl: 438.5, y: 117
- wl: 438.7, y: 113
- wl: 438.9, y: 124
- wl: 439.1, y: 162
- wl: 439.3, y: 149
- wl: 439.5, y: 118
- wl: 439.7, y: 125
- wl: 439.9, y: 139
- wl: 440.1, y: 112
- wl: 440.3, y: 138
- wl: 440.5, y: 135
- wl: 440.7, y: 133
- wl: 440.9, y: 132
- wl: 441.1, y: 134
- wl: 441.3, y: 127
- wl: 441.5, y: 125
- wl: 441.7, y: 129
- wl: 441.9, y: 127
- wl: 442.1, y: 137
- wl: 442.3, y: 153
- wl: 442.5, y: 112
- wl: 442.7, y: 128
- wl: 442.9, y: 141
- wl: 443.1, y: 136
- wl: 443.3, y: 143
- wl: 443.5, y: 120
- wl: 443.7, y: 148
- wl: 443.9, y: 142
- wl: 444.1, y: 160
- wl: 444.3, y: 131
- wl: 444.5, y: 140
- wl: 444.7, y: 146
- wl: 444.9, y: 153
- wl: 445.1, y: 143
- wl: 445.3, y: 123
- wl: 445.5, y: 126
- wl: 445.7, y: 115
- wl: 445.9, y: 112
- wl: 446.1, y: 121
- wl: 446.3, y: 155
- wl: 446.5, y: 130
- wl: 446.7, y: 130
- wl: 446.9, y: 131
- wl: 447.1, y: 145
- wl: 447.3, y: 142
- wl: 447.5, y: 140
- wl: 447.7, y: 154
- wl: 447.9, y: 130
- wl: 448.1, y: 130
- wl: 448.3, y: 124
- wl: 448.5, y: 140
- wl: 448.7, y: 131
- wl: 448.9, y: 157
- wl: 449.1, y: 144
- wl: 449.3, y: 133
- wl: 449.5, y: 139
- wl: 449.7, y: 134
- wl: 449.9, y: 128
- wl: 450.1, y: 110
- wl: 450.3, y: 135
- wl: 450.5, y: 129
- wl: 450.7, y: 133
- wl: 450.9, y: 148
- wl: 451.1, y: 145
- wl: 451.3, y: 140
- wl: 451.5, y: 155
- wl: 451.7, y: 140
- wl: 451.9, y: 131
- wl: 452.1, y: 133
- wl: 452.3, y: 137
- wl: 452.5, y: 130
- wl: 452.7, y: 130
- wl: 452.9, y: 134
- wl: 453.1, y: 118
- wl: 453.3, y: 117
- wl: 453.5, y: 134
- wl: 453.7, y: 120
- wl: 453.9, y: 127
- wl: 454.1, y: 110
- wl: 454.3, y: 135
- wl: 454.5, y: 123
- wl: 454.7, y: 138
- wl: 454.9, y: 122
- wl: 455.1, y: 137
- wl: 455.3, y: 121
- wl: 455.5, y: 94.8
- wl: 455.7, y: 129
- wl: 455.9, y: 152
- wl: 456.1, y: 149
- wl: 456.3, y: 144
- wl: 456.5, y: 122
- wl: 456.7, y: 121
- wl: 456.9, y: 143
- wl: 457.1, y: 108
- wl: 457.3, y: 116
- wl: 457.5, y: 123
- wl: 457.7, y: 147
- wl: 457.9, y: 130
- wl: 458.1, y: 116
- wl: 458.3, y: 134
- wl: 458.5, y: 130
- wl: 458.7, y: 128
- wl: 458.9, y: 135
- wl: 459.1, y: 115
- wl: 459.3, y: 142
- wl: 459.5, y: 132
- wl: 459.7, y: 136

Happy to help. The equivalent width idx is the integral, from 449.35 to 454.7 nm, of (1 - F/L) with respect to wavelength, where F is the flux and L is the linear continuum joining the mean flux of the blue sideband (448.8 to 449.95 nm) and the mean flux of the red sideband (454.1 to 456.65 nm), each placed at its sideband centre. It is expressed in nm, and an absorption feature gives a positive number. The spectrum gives 0.15 nm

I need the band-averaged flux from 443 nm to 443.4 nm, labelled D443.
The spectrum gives 140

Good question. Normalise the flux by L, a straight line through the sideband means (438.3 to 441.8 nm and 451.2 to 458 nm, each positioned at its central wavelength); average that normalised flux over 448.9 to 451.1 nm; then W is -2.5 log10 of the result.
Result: -0.04 mag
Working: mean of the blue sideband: 131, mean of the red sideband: 130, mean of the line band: 135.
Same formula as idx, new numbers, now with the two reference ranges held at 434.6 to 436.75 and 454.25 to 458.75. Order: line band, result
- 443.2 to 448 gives -0.178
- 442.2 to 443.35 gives -0.023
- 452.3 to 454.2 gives 0.067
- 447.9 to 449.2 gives -0.061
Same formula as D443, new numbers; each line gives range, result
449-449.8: 138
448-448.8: 131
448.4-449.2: 143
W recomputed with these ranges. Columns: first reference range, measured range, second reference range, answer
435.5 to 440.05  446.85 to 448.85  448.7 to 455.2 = -0.031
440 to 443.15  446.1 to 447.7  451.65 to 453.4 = -0.068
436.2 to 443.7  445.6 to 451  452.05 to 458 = -0.028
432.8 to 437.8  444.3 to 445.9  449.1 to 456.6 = 0.017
